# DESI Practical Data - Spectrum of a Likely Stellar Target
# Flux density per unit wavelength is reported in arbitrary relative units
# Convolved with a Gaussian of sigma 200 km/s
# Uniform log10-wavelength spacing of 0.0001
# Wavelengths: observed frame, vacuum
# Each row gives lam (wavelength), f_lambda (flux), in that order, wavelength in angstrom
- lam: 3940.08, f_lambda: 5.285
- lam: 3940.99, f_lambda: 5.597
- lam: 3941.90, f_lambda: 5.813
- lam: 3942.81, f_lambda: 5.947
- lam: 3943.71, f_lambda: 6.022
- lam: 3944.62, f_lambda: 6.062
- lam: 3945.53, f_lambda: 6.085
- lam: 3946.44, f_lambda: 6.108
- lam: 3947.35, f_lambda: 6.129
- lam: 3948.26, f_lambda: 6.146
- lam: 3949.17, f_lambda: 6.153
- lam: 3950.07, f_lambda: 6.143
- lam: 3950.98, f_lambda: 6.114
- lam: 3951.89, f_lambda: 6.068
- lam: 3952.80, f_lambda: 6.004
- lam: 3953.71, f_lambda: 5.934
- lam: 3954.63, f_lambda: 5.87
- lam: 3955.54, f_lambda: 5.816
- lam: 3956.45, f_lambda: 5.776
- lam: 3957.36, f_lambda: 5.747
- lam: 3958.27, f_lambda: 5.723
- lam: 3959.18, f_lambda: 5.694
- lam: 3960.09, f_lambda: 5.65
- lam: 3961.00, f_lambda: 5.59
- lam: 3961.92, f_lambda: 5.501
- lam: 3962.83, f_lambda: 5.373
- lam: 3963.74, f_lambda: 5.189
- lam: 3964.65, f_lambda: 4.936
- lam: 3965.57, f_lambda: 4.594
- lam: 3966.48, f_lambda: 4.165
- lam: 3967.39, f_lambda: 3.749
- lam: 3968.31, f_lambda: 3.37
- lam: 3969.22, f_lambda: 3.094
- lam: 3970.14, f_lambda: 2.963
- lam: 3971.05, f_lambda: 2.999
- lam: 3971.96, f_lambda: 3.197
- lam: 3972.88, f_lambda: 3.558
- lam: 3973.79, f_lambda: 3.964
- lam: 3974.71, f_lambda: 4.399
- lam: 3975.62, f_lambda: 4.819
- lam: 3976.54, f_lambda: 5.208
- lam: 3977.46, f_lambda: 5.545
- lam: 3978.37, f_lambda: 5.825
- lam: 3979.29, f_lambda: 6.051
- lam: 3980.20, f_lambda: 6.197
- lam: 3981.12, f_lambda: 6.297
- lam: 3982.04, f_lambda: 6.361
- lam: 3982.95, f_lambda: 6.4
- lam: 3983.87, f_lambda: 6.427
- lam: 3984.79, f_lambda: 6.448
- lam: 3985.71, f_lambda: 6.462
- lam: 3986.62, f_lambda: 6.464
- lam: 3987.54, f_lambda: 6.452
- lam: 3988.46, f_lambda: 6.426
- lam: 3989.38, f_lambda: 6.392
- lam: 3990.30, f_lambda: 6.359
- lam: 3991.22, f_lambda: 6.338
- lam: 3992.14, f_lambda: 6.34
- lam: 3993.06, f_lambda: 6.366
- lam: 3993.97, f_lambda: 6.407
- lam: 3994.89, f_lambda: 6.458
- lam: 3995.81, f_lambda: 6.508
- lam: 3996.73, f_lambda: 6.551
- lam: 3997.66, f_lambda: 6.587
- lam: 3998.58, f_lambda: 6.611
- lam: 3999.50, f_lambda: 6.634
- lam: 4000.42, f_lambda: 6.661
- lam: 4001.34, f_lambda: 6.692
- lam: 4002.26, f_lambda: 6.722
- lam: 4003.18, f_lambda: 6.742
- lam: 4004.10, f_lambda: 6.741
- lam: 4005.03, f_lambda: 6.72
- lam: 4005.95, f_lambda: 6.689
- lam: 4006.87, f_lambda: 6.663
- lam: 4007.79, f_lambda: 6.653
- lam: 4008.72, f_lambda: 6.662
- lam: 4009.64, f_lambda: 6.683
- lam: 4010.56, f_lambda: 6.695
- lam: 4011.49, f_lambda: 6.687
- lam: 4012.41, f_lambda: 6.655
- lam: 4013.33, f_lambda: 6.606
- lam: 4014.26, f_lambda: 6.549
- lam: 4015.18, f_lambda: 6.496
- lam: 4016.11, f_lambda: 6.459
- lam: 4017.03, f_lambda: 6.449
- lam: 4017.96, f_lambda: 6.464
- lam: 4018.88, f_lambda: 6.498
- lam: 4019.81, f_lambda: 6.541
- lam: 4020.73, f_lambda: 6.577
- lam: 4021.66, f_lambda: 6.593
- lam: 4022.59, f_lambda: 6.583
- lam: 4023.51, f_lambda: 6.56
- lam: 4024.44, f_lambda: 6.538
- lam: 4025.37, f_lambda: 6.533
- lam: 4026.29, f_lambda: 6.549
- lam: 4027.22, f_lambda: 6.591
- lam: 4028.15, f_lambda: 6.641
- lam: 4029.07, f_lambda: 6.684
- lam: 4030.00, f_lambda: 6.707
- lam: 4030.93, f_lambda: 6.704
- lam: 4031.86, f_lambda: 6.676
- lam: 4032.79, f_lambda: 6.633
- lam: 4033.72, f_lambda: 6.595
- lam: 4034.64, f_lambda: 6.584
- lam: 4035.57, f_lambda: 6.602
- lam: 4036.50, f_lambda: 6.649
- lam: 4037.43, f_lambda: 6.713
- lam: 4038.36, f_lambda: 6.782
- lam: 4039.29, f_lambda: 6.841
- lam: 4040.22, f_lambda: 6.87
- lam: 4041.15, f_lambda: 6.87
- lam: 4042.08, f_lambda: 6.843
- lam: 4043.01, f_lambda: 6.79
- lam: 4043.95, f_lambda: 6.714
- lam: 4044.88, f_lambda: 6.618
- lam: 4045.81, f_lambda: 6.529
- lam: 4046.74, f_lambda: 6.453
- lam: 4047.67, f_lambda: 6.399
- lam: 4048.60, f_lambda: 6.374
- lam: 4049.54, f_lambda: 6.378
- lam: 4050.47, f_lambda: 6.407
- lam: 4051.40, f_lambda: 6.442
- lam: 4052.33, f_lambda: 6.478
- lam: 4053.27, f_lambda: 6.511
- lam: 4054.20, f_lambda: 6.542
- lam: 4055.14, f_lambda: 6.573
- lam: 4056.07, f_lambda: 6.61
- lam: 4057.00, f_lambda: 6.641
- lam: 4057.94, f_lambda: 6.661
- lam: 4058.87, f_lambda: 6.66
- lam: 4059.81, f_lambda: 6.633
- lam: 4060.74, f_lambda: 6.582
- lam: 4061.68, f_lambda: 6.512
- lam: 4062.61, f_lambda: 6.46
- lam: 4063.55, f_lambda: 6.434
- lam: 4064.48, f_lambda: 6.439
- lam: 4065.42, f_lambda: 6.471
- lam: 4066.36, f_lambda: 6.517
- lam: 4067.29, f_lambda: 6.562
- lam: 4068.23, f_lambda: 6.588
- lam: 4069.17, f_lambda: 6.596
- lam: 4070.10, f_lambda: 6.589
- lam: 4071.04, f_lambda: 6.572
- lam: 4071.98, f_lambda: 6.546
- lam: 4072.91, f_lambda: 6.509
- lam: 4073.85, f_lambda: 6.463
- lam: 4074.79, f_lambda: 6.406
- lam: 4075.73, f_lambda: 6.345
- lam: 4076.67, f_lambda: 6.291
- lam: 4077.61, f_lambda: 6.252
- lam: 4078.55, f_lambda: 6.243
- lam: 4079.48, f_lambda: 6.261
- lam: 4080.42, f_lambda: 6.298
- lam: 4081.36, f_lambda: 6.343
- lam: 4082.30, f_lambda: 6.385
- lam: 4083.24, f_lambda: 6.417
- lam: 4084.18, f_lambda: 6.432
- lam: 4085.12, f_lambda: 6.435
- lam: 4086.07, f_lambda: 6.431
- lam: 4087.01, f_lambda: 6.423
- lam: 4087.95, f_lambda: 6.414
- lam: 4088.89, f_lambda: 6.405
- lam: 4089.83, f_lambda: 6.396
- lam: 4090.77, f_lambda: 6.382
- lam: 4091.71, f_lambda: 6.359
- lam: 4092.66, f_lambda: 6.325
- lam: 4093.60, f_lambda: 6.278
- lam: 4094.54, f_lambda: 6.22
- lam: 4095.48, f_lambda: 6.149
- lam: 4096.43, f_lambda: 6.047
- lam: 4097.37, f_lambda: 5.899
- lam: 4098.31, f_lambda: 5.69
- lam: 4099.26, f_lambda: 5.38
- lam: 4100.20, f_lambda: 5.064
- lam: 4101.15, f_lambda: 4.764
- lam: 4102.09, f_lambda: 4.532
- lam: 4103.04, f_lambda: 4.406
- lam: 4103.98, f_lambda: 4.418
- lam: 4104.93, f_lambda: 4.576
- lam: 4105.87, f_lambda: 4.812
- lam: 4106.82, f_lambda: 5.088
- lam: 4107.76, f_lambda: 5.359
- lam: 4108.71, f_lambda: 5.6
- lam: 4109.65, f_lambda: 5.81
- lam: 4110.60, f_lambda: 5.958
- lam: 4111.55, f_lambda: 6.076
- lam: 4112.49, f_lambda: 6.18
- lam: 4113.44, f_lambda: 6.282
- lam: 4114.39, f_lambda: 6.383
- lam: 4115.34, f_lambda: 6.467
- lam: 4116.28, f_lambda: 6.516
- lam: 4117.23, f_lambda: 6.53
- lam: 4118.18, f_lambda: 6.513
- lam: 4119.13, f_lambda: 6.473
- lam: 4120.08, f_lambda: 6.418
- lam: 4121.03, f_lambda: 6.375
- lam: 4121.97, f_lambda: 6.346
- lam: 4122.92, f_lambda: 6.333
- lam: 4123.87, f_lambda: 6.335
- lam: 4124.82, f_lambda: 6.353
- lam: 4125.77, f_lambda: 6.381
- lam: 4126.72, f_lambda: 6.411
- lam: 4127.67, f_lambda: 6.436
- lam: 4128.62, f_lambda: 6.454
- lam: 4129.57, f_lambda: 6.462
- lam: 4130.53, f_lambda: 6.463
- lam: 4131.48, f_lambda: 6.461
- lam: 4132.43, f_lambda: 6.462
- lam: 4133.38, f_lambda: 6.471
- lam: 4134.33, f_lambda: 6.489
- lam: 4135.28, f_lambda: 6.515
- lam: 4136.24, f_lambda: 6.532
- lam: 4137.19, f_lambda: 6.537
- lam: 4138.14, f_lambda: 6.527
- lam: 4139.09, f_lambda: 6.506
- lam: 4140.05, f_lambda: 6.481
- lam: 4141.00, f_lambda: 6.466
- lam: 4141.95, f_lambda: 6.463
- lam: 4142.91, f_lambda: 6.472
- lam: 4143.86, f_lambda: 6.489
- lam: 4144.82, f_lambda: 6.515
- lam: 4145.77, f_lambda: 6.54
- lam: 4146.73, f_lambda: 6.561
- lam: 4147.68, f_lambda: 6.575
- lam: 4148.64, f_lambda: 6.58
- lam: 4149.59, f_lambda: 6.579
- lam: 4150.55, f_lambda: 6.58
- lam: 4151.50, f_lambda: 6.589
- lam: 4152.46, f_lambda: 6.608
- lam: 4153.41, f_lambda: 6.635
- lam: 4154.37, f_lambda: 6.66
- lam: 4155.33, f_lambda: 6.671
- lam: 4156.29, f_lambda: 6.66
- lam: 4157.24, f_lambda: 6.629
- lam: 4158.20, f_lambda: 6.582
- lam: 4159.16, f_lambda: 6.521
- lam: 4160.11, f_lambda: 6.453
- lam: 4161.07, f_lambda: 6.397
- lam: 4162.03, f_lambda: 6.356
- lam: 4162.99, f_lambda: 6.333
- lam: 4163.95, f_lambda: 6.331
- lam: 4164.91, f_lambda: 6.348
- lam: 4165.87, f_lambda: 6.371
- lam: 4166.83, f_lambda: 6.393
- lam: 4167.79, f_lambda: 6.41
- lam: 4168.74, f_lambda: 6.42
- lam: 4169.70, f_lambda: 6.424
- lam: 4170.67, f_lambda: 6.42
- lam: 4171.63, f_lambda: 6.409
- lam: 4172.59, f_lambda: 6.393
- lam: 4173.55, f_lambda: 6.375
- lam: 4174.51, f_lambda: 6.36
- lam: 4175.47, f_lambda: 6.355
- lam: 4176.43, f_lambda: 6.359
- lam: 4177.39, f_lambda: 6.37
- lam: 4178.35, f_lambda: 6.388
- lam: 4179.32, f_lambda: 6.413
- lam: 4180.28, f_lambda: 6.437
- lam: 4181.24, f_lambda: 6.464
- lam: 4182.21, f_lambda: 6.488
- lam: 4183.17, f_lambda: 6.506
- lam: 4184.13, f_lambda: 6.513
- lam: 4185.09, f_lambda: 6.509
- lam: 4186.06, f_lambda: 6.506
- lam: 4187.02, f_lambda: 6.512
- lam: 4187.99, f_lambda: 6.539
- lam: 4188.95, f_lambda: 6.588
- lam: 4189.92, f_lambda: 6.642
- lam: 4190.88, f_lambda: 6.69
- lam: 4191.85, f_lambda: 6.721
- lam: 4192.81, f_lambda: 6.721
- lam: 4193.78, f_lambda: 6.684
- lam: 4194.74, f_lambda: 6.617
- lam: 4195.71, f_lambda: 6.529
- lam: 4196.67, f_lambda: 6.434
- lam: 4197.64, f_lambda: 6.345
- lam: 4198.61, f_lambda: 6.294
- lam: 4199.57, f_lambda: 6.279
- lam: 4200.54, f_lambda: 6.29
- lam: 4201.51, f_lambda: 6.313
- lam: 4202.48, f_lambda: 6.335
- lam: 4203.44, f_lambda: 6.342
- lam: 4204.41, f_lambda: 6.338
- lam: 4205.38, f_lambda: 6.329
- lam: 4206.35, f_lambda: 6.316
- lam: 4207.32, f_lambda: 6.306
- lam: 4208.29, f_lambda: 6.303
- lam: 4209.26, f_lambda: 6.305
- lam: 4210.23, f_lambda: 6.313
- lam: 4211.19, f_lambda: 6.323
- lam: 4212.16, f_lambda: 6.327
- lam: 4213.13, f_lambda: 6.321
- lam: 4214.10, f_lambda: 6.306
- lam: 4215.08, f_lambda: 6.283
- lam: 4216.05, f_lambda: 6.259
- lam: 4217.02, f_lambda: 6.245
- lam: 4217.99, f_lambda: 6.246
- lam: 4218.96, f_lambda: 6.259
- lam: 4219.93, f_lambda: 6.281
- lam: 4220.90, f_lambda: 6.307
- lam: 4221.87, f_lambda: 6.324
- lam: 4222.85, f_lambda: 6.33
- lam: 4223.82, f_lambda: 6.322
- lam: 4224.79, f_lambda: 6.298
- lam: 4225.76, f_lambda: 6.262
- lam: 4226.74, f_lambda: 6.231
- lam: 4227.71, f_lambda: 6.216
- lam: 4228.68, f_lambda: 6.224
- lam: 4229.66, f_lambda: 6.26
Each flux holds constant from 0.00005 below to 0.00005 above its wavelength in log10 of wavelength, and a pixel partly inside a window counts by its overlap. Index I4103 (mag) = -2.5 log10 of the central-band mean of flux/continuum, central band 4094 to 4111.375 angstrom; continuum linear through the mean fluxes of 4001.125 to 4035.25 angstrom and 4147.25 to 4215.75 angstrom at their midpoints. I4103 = 0.22 mag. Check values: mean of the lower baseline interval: 6.62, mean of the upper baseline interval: 6.45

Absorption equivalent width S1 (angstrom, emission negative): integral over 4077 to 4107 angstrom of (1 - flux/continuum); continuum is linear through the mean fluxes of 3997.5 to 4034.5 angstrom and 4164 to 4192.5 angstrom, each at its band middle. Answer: 3.1 angstrom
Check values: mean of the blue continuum 6.62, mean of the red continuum 6.46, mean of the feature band 5.87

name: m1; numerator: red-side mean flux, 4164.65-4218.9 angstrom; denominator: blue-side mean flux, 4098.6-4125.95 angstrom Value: 1.11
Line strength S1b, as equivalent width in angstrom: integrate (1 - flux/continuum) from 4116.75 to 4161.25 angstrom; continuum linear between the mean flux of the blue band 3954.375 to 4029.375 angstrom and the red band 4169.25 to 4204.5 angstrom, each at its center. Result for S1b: -1.2 angstrom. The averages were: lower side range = 5.95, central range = 6.5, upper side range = 6.46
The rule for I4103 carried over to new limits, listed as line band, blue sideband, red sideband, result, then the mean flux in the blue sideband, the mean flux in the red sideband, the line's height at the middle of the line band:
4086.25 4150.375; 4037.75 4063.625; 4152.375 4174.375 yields 0.06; 6.59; 6.47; 6.52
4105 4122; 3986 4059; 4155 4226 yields 0.08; 6.59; 6.41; 6.49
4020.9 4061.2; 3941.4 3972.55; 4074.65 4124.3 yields -0.16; 5.28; 6.01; 5.71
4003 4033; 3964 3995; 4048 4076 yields -0.13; 5.31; 6.52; 5.88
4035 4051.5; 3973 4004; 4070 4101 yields -0.07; 6.17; 6.24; 6.21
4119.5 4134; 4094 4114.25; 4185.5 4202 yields -0.12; 5.46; 6.51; 5.73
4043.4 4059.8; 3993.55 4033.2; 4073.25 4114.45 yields -0.04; 6.6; 5.92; 6.28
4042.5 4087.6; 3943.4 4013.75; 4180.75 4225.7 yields -0.07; 5.83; 6.4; 6.05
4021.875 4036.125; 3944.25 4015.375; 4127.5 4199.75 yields -0.10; 5.85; 6.49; 6.02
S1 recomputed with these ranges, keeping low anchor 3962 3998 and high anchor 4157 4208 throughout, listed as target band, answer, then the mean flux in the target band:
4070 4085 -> -1.23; 6.39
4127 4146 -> -0.85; 6.48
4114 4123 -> -0.48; 6.44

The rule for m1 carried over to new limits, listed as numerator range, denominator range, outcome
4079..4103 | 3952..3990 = 1.14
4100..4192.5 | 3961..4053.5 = 1.03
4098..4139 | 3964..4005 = 1.06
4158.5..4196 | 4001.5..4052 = 0.98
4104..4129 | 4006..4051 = 0.92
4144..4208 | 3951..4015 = 1.11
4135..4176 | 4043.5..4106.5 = 1.04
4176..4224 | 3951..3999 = 1.16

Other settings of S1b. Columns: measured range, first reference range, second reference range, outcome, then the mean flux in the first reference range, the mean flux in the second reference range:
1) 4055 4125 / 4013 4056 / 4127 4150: 4.1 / 6.59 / 6.5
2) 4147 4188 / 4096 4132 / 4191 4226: -2.1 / 5.9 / 6.36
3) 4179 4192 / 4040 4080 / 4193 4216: -0.3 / 6.52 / 6.36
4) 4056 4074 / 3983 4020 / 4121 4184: -0.1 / 6.55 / 6.47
